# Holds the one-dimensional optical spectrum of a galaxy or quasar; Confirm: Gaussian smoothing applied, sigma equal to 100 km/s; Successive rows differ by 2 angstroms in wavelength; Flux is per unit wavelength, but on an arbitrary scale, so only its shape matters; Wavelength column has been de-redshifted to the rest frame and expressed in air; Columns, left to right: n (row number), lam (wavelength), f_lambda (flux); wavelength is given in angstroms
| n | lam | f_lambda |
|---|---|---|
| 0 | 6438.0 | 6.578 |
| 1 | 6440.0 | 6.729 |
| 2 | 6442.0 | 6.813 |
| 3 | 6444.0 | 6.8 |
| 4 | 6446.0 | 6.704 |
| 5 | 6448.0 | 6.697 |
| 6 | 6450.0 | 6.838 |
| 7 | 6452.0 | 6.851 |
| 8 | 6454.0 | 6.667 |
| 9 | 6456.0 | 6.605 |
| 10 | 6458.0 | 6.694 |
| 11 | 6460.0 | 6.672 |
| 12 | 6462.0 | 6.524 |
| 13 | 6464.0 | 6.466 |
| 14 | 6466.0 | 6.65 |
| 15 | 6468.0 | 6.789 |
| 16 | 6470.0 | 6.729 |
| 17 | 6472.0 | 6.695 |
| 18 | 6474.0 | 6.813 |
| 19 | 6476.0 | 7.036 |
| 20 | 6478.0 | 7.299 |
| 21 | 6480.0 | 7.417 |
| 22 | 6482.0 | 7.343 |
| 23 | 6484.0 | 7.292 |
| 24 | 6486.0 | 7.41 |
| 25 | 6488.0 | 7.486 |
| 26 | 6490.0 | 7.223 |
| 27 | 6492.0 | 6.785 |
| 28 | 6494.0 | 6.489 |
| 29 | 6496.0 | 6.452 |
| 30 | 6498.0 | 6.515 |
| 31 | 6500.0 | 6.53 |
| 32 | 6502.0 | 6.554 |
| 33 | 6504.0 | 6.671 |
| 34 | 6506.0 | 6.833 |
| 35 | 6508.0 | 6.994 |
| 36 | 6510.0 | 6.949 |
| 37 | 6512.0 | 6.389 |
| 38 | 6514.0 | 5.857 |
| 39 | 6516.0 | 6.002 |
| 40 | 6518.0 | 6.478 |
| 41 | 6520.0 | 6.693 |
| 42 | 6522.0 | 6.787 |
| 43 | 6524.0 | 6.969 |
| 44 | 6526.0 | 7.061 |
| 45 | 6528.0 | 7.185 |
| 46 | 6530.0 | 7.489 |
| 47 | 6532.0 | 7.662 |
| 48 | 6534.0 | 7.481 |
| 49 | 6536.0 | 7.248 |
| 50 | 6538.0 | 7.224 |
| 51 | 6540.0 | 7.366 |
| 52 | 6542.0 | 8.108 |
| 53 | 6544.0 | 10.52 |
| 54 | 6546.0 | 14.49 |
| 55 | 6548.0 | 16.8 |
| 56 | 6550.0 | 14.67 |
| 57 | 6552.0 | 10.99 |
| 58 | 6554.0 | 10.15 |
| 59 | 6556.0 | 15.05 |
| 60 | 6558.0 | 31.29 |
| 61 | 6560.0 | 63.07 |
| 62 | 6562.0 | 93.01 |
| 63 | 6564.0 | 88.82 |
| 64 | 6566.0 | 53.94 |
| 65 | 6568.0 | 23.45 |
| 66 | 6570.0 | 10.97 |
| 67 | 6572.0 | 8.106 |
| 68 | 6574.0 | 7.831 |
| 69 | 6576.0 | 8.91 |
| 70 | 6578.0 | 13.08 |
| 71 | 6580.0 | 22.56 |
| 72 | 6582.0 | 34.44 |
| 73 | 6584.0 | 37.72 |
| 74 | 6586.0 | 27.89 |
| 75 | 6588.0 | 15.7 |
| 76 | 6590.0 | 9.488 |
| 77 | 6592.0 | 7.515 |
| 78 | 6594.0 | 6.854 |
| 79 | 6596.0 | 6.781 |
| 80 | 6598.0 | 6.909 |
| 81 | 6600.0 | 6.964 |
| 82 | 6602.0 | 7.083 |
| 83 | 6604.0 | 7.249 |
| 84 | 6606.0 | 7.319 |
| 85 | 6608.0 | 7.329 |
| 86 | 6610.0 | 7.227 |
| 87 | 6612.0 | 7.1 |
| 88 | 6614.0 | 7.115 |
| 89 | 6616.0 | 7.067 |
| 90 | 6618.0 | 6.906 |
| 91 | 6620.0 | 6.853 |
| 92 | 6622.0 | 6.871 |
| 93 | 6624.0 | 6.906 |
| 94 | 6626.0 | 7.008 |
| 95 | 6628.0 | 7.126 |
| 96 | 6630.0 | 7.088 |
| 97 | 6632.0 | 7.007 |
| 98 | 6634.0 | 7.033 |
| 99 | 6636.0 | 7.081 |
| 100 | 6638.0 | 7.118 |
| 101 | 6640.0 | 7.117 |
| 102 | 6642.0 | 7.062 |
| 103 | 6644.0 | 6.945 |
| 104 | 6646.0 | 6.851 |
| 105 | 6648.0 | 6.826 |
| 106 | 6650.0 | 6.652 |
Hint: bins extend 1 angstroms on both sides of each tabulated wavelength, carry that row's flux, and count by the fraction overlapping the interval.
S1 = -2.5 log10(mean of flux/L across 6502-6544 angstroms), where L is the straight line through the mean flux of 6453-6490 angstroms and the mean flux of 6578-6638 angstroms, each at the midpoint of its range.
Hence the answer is 0.18 mag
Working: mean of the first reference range 6.93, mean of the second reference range 10.7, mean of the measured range 7.05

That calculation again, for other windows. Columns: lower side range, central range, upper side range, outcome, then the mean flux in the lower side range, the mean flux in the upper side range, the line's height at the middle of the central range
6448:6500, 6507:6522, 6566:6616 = 0.37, 6.86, 13.4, 9.14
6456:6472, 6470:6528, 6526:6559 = 0.25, 6.65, 11.3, 8.74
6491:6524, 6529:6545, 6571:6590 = 0.42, 6.57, 19.1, 11.6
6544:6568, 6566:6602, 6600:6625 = 0.35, 35.8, 7.08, 21.6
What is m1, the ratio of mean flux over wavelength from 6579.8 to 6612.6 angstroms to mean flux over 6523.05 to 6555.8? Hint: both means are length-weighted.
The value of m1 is 1.4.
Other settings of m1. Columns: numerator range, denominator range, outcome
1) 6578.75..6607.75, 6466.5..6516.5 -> 2.11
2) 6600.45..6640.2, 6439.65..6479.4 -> 1.05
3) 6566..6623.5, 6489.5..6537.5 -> 1.85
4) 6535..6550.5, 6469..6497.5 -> 1.52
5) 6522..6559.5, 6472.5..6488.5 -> 1.60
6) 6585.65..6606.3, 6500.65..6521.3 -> 1.45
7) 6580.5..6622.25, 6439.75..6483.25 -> 1.70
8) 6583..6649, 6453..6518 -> 1.32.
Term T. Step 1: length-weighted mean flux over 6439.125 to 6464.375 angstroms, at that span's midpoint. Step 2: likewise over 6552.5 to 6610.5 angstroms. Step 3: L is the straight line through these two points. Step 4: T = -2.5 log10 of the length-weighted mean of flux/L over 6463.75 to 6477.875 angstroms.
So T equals 0.30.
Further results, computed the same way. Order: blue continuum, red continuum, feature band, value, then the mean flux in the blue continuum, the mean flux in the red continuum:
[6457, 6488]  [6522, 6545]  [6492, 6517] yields 0.121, 6.94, 7.63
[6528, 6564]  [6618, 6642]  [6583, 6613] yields 0.152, 21.1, 7.02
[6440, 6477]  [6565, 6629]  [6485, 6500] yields 0.189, 6.72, 12.8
